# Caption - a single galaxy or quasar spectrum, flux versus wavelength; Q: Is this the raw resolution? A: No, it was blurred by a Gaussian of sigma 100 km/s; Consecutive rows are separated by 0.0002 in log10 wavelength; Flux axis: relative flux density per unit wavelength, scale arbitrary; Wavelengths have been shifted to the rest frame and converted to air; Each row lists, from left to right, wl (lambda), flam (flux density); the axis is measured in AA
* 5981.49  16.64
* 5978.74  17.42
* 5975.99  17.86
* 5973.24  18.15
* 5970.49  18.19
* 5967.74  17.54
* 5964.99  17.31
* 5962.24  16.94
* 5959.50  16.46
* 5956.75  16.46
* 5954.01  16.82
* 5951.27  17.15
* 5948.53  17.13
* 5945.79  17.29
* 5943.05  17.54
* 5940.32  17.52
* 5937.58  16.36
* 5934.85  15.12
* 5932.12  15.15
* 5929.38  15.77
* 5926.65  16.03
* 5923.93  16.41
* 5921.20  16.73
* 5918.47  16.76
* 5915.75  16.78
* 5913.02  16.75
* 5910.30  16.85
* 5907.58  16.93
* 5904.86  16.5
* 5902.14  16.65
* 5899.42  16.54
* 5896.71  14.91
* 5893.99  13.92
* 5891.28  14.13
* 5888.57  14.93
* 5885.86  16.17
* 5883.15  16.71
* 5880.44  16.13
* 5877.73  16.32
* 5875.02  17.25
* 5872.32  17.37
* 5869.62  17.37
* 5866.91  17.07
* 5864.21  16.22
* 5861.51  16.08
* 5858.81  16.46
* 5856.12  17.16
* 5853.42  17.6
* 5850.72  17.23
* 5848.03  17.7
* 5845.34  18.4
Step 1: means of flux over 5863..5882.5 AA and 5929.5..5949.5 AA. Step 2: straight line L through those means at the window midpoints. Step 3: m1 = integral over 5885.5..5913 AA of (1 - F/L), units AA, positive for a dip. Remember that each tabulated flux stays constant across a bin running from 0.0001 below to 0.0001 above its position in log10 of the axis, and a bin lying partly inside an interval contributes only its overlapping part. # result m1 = 1.5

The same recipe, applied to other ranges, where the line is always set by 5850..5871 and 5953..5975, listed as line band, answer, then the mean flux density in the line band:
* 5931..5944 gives 0.6 AA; 16.3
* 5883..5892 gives 0.8 AA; 15.4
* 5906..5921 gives 0.2 AA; 16.8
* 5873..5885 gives 0.2 AA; 16.6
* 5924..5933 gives 0.7 AA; 15.8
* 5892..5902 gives 1.0 AA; 15.2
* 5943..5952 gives 0.0 AA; 17.2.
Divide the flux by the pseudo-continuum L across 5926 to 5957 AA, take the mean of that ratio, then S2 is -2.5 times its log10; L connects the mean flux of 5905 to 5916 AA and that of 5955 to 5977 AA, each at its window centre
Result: 0.04 mag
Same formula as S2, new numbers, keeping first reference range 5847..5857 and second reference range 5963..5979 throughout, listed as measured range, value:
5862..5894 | 0.081 mag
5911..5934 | 0.085 mag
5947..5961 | 0.055 mag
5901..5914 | 0.052 mag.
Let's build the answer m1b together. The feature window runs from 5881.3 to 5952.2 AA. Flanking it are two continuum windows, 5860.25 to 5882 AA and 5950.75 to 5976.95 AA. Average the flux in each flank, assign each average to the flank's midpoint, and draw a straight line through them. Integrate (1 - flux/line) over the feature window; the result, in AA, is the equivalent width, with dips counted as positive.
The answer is 3.12 AA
